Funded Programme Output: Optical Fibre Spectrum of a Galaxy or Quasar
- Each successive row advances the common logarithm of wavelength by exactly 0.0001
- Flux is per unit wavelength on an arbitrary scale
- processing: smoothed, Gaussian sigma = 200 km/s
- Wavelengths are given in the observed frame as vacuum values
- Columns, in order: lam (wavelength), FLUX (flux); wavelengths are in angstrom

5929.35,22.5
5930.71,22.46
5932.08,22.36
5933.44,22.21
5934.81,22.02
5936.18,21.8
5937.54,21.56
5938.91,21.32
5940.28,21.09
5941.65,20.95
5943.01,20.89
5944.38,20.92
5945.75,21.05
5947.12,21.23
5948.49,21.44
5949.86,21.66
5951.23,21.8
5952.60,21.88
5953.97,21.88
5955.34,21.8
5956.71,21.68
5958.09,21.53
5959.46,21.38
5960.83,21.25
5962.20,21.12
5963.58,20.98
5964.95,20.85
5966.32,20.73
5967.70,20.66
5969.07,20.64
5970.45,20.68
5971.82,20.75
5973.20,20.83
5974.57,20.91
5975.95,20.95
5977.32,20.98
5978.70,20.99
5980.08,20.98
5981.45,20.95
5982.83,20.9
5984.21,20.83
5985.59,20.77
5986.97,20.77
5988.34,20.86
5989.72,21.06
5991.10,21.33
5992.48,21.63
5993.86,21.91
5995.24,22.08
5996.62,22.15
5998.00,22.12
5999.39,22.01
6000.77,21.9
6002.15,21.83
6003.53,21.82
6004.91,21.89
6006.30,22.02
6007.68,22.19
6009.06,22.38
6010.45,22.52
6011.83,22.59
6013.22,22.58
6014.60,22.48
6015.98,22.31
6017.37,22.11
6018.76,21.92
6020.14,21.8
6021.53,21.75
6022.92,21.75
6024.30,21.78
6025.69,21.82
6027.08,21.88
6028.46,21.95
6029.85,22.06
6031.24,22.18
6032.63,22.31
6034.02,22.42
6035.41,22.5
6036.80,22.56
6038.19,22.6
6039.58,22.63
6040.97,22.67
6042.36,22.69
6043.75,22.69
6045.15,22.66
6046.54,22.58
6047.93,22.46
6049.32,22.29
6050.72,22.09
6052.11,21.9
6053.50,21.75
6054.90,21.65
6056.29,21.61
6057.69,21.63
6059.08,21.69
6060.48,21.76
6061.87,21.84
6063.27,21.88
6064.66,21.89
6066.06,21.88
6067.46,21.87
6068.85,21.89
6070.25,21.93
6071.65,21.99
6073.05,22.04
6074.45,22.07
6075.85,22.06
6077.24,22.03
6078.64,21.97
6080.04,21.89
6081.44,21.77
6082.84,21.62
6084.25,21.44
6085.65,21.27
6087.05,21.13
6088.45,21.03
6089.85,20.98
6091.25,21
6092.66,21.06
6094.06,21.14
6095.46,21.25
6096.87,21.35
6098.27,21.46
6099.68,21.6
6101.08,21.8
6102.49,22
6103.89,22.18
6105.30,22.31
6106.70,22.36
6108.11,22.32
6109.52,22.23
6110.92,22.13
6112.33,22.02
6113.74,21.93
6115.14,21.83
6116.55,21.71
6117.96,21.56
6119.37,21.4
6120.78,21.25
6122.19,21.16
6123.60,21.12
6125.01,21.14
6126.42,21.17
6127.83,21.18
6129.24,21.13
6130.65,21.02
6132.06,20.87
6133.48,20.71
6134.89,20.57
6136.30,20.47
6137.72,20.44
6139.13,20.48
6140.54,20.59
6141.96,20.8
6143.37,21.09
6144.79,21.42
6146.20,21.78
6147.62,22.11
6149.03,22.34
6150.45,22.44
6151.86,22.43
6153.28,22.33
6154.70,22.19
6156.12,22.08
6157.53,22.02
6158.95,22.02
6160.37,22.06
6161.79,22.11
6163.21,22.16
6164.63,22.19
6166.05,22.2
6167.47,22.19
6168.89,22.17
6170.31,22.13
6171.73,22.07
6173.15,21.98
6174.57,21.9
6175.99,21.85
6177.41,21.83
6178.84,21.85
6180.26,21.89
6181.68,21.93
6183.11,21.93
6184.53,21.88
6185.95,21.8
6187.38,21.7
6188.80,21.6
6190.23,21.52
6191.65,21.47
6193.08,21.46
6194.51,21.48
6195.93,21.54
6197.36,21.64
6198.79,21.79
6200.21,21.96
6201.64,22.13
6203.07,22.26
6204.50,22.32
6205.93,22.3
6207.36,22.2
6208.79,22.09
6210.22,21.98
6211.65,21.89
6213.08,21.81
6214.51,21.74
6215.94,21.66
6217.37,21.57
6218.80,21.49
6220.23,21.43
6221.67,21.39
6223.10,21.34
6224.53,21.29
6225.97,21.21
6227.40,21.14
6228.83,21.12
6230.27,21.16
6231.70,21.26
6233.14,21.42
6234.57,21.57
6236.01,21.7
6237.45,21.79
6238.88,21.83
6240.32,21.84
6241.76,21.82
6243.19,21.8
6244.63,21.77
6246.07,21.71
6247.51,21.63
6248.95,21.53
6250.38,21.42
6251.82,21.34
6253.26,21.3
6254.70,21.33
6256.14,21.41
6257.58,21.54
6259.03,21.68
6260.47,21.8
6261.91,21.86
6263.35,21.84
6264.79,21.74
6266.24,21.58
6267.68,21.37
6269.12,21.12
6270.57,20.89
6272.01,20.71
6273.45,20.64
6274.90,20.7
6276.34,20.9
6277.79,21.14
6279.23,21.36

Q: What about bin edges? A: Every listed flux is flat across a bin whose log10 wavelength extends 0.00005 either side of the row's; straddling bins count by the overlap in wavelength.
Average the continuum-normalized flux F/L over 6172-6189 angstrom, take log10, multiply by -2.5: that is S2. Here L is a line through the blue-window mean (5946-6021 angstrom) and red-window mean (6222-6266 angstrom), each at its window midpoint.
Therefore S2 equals -0.02 mag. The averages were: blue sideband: 21.5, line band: 21.9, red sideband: 21.5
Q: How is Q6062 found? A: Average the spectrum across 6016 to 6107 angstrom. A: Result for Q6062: 21.9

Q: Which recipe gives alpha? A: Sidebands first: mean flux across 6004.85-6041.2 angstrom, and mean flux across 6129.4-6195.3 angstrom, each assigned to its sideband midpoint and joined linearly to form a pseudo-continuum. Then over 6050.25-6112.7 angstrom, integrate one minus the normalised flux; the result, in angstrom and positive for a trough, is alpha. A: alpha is 0.7 angstrom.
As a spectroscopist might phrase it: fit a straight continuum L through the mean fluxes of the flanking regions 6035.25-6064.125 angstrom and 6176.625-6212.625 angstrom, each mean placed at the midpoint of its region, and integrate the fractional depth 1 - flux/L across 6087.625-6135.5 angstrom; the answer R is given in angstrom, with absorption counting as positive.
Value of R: 1.3 angstrom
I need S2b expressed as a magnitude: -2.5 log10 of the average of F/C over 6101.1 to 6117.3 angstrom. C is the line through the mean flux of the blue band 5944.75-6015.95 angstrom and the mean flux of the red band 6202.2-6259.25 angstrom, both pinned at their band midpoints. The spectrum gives -0.03 mag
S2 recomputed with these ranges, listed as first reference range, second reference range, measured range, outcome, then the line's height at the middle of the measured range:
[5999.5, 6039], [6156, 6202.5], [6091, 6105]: 0.03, 22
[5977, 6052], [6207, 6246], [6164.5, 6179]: -0.02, 21.7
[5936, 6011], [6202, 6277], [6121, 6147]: 0.03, 21.5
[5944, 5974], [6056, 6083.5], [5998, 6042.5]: -0.03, 21.6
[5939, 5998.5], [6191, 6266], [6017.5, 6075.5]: -0.04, 21.3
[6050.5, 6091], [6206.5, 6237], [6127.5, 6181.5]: 0.00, 21.6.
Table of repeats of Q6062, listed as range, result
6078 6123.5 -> 21.6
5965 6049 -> 21.8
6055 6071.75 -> 21.8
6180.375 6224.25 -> 21.8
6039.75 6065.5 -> 22.1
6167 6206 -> 21.9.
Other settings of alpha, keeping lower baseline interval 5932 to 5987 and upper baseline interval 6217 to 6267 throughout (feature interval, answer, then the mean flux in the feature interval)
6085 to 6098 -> 0.13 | 21.2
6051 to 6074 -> -0.54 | 21.8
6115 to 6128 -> 0.03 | 21.3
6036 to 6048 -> -0.74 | 22.6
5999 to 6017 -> -0.79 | 22.2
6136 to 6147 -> 0.26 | 20.9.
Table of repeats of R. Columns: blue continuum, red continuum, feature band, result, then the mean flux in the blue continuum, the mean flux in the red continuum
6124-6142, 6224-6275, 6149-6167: -1.1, 20.8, 21.4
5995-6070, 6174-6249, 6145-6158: -0.2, 22.1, 21.7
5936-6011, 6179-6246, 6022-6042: -0.7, 21.4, 21.7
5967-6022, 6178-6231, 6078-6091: 0.1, 21.5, 21.7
